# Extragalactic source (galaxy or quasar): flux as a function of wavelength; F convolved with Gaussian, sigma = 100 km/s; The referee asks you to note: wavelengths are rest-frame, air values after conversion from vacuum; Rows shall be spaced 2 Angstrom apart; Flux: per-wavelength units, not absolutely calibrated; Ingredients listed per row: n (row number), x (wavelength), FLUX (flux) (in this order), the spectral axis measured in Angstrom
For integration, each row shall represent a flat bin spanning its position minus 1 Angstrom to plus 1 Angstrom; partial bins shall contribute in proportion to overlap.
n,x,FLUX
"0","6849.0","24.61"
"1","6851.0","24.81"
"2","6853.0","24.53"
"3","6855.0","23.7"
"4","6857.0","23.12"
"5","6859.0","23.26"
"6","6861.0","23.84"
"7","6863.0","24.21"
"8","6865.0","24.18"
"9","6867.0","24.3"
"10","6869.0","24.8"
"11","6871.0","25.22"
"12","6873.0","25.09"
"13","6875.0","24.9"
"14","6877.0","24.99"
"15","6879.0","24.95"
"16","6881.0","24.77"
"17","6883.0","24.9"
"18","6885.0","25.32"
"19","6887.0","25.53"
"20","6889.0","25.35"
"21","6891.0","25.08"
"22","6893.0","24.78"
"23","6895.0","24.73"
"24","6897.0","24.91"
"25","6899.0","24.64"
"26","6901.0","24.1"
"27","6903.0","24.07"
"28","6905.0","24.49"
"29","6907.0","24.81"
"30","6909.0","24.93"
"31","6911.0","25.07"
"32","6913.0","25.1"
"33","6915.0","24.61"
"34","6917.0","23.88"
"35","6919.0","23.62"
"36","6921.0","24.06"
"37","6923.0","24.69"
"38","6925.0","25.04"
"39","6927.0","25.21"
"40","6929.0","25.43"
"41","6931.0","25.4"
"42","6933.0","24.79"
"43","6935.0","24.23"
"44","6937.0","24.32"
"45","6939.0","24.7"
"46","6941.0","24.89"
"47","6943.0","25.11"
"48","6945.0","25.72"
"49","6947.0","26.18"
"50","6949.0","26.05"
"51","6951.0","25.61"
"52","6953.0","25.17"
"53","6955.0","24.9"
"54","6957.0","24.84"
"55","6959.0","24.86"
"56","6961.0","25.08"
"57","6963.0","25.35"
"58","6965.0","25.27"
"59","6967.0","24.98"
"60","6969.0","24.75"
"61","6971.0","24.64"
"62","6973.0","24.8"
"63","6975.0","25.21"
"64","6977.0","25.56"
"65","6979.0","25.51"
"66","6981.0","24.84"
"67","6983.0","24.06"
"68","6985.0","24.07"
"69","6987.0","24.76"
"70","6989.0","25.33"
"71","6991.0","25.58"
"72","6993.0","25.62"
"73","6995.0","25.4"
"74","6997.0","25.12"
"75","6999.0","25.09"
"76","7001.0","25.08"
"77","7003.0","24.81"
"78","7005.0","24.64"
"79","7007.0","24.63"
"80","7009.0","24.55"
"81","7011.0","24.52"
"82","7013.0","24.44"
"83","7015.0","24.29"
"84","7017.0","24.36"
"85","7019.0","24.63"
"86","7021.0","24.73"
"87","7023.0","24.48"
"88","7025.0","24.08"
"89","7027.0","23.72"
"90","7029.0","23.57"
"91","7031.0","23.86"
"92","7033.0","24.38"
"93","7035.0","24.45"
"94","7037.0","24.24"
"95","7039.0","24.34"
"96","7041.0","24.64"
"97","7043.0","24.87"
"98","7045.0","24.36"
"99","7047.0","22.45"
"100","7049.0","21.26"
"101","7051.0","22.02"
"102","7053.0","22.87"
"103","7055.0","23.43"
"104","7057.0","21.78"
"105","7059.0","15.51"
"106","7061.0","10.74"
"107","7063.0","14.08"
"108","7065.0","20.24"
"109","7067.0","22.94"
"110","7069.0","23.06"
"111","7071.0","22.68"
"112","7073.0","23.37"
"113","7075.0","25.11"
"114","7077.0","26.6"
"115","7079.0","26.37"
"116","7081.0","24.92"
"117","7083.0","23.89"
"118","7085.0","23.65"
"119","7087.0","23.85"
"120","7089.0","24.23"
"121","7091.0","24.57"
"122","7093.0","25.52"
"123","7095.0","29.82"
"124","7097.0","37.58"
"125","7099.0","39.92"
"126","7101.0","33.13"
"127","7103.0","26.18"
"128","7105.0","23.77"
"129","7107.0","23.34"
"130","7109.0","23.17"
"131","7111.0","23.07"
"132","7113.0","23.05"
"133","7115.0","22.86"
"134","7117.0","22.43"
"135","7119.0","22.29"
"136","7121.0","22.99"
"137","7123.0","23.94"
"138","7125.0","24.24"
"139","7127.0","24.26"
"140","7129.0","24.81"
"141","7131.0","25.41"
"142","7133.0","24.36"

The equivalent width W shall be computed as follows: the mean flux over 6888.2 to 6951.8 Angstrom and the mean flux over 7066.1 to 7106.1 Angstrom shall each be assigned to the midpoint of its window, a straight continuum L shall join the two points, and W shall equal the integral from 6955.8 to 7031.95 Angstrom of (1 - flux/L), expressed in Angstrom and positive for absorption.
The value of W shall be 2.5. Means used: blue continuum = 24.9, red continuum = 26.6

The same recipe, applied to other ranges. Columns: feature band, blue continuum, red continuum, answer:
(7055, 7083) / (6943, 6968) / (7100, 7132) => 3.5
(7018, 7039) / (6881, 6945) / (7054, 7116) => 0.2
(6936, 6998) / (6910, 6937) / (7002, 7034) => -1.4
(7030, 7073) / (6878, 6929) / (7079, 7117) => 6.8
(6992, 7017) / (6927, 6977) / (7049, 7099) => -0.4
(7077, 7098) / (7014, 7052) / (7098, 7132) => -1.4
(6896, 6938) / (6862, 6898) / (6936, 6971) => 0.6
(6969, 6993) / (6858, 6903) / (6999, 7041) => -0.5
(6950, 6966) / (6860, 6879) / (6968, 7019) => -0.2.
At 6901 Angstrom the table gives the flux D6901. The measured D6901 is 24.1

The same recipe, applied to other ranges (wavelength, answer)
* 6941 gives 24.89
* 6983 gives 24.06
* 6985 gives 24.07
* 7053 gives 22.87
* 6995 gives 25.4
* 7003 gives 24.81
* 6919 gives 23.62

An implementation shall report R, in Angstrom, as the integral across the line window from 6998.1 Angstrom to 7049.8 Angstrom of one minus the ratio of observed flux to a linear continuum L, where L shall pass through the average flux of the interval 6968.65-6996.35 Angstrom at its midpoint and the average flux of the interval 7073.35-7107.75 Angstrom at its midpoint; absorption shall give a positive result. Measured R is 3.1 Angstrom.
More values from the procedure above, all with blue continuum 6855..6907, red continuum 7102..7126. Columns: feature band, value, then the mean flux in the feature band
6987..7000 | -0.7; 25.3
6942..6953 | -0.6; 25.7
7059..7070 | 2.7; 18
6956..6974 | -0.6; 25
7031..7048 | -0.3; 24.2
